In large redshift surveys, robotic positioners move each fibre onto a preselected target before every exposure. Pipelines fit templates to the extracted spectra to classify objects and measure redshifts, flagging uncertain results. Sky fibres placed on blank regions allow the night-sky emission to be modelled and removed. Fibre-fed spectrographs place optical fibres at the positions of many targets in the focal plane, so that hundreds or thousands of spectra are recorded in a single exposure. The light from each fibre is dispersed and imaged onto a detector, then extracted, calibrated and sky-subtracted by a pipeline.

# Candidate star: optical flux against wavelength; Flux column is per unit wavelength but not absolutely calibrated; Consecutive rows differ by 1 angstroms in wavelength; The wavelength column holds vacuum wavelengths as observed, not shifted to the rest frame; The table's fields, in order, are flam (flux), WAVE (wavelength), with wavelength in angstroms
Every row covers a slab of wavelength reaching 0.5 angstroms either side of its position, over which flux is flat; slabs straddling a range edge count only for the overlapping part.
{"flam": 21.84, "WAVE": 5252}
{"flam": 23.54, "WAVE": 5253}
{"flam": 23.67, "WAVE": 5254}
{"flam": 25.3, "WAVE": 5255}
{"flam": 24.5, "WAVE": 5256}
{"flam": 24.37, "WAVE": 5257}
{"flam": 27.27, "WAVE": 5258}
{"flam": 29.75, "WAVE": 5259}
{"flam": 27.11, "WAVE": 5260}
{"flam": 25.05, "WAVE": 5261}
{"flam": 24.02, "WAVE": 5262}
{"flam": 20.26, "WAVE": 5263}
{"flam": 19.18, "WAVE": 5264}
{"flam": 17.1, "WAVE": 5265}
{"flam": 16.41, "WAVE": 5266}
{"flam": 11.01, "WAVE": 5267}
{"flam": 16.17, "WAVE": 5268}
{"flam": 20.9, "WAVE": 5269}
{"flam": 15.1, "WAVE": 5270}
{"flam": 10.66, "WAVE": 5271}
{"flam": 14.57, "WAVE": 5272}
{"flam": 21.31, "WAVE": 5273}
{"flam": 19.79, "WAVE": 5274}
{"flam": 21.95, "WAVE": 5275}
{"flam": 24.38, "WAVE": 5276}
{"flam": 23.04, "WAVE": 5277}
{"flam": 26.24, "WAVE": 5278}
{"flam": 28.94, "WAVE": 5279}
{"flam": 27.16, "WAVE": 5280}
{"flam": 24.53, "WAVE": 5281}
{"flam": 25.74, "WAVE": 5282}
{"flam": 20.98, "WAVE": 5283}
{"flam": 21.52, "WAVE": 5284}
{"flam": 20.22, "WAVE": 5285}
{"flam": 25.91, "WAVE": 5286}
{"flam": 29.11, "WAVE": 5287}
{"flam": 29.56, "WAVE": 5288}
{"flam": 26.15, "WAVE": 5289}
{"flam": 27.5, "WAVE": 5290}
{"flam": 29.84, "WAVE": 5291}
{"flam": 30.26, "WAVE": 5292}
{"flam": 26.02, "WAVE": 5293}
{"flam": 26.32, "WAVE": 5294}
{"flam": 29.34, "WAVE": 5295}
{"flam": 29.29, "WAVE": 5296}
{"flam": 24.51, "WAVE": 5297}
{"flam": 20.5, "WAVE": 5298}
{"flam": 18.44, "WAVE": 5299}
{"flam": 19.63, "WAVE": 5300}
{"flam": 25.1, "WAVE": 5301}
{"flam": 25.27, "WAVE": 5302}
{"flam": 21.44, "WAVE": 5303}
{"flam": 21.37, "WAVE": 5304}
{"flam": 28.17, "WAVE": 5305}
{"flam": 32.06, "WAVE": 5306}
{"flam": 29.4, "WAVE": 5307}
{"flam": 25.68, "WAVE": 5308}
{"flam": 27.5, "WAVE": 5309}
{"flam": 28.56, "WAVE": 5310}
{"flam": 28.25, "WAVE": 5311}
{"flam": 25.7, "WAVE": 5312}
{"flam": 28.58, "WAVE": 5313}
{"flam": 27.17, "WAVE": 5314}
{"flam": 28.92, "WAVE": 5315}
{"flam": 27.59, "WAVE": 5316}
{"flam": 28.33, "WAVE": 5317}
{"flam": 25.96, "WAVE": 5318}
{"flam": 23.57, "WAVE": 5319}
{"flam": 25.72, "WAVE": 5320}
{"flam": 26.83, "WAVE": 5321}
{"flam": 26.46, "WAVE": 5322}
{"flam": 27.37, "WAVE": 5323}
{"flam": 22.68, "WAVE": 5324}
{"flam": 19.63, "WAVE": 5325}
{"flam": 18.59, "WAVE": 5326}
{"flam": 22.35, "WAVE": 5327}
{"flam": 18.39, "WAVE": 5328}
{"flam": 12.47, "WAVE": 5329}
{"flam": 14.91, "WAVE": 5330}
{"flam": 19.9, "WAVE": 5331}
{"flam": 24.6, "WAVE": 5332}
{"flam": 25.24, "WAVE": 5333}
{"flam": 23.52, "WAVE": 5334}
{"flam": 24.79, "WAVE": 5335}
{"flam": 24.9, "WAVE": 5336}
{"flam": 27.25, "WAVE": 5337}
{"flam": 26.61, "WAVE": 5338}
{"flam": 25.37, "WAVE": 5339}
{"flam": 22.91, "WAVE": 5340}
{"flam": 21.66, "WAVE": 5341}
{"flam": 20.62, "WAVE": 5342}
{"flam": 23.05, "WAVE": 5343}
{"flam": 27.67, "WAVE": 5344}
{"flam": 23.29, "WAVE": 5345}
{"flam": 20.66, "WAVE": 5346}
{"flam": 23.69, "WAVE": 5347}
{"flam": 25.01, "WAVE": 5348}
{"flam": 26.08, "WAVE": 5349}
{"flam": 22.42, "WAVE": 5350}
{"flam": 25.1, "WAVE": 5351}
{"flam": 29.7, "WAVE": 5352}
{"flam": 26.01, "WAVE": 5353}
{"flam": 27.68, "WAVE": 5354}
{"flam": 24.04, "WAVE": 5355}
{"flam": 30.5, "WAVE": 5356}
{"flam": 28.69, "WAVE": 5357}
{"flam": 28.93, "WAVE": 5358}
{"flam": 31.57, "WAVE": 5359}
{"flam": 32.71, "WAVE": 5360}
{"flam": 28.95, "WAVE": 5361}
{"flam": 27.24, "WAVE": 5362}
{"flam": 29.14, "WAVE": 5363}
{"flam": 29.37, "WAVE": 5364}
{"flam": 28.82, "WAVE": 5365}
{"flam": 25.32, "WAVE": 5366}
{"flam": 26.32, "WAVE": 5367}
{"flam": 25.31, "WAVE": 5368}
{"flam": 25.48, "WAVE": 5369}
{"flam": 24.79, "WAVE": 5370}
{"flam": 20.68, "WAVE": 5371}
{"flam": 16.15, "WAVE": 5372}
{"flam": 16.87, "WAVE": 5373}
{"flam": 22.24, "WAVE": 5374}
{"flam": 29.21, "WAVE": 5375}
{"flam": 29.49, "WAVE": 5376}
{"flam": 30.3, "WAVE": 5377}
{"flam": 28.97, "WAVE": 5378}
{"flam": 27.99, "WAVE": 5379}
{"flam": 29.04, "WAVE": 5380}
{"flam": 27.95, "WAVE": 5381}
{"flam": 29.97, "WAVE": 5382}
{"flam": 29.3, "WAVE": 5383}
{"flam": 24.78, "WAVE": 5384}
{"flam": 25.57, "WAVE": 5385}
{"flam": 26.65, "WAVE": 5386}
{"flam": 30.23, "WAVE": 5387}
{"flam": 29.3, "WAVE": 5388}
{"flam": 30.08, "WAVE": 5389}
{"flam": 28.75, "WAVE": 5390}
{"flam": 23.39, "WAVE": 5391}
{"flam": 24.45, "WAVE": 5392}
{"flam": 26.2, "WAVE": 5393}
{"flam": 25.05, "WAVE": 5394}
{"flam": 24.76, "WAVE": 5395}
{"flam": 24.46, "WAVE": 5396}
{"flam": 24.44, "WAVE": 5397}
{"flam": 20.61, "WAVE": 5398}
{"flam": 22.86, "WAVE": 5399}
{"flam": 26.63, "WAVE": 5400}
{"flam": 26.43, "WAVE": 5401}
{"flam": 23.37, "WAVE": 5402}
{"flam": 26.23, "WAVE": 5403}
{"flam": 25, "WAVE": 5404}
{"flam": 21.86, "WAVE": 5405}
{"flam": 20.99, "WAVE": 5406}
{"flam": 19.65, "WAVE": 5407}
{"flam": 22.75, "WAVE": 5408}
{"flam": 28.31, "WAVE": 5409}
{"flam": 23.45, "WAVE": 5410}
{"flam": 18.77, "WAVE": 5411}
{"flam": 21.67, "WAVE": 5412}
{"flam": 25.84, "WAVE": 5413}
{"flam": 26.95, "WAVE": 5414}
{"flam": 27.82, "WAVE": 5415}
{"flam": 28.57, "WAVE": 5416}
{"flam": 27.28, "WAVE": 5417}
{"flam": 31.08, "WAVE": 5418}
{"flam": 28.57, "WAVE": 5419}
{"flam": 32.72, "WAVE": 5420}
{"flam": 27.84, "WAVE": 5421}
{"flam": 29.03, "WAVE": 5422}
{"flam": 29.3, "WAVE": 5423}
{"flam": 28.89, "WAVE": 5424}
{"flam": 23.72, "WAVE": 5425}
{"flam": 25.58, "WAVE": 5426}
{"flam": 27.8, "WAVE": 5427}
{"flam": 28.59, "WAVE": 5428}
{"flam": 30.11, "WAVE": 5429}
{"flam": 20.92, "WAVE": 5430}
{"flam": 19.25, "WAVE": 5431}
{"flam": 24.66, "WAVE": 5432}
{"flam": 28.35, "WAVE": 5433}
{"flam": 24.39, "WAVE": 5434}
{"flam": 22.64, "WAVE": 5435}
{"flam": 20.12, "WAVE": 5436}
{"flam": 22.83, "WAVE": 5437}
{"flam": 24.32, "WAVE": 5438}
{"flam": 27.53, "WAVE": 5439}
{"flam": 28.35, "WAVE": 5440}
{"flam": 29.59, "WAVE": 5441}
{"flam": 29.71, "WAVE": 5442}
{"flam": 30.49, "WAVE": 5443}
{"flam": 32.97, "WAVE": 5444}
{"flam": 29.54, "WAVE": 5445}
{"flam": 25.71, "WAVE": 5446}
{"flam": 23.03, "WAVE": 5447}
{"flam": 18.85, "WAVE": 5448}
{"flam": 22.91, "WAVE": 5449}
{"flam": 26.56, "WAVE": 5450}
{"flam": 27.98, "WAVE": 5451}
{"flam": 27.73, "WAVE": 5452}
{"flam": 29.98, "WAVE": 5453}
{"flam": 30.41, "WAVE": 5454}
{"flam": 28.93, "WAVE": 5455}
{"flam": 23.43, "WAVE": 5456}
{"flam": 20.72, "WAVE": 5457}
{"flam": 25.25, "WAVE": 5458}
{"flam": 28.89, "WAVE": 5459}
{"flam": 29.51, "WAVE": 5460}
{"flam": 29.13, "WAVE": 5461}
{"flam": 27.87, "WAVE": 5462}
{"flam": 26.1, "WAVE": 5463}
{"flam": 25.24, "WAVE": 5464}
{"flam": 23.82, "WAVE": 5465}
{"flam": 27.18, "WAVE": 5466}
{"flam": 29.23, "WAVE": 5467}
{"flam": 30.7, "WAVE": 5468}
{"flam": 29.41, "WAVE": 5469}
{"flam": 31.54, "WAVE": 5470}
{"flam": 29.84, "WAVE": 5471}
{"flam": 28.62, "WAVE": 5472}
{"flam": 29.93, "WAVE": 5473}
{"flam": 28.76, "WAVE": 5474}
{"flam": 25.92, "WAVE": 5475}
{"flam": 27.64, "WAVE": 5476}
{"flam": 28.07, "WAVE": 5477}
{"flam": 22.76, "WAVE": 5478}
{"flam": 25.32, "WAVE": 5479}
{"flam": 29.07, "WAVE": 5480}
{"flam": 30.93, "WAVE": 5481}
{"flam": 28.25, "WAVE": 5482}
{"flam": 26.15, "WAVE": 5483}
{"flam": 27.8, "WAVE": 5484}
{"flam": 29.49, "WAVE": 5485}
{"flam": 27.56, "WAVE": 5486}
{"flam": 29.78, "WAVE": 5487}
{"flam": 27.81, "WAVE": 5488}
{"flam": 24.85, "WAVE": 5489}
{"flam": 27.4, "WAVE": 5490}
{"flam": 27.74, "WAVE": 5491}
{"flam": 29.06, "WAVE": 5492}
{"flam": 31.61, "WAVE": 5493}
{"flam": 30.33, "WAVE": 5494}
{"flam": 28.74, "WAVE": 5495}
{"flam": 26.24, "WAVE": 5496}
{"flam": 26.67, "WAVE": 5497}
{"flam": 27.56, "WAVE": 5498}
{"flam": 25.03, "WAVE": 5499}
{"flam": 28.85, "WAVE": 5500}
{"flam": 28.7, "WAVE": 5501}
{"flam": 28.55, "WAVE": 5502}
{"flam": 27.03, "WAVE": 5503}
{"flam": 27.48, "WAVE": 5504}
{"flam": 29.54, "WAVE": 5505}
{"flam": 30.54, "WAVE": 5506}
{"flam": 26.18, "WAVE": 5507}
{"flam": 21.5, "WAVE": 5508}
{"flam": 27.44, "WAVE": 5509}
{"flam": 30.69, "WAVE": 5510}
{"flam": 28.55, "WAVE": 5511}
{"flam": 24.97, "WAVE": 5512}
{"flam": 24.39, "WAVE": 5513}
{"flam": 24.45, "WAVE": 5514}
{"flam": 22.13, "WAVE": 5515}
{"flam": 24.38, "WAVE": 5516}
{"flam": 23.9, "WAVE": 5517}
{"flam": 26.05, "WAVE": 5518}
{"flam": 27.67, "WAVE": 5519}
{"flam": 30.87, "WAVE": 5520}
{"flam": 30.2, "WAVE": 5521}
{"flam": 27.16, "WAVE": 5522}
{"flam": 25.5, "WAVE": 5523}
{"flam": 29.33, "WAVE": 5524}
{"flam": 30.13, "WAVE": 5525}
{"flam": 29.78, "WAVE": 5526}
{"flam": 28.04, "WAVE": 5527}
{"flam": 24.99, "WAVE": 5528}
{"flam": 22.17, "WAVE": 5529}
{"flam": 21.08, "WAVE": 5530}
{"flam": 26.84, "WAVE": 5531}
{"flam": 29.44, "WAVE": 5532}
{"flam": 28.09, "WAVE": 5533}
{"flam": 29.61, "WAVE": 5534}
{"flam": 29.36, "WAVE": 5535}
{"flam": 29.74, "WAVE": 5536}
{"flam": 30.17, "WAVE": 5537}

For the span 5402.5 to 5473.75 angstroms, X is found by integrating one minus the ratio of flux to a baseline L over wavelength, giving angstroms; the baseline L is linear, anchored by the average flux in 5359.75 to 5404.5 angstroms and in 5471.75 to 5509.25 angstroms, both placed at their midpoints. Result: 1.3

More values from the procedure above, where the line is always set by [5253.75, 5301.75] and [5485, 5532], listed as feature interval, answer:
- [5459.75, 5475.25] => -1.06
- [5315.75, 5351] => 1.13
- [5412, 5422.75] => -1.10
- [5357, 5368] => -1.77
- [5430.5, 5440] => 0.71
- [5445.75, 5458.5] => 0.36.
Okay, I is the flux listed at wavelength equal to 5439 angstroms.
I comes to 27.53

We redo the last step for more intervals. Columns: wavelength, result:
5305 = 28.17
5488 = 27.81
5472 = 28.62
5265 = 17.1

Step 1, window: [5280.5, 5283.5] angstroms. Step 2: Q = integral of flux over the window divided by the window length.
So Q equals 23.8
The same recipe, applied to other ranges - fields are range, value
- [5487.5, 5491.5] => 26.9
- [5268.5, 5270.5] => 18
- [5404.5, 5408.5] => 21.3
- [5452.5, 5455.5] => 29.8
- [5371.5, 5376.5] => 22.8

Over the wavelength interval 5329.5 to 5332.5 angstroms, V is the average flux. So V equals 19.8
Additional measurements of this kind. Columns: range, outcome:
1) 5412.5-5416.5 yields 27.3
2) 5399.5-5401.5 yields 26.5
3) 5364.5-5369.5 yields 26.2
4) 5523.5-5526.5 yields 29.7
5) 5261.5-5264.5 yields 21.2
